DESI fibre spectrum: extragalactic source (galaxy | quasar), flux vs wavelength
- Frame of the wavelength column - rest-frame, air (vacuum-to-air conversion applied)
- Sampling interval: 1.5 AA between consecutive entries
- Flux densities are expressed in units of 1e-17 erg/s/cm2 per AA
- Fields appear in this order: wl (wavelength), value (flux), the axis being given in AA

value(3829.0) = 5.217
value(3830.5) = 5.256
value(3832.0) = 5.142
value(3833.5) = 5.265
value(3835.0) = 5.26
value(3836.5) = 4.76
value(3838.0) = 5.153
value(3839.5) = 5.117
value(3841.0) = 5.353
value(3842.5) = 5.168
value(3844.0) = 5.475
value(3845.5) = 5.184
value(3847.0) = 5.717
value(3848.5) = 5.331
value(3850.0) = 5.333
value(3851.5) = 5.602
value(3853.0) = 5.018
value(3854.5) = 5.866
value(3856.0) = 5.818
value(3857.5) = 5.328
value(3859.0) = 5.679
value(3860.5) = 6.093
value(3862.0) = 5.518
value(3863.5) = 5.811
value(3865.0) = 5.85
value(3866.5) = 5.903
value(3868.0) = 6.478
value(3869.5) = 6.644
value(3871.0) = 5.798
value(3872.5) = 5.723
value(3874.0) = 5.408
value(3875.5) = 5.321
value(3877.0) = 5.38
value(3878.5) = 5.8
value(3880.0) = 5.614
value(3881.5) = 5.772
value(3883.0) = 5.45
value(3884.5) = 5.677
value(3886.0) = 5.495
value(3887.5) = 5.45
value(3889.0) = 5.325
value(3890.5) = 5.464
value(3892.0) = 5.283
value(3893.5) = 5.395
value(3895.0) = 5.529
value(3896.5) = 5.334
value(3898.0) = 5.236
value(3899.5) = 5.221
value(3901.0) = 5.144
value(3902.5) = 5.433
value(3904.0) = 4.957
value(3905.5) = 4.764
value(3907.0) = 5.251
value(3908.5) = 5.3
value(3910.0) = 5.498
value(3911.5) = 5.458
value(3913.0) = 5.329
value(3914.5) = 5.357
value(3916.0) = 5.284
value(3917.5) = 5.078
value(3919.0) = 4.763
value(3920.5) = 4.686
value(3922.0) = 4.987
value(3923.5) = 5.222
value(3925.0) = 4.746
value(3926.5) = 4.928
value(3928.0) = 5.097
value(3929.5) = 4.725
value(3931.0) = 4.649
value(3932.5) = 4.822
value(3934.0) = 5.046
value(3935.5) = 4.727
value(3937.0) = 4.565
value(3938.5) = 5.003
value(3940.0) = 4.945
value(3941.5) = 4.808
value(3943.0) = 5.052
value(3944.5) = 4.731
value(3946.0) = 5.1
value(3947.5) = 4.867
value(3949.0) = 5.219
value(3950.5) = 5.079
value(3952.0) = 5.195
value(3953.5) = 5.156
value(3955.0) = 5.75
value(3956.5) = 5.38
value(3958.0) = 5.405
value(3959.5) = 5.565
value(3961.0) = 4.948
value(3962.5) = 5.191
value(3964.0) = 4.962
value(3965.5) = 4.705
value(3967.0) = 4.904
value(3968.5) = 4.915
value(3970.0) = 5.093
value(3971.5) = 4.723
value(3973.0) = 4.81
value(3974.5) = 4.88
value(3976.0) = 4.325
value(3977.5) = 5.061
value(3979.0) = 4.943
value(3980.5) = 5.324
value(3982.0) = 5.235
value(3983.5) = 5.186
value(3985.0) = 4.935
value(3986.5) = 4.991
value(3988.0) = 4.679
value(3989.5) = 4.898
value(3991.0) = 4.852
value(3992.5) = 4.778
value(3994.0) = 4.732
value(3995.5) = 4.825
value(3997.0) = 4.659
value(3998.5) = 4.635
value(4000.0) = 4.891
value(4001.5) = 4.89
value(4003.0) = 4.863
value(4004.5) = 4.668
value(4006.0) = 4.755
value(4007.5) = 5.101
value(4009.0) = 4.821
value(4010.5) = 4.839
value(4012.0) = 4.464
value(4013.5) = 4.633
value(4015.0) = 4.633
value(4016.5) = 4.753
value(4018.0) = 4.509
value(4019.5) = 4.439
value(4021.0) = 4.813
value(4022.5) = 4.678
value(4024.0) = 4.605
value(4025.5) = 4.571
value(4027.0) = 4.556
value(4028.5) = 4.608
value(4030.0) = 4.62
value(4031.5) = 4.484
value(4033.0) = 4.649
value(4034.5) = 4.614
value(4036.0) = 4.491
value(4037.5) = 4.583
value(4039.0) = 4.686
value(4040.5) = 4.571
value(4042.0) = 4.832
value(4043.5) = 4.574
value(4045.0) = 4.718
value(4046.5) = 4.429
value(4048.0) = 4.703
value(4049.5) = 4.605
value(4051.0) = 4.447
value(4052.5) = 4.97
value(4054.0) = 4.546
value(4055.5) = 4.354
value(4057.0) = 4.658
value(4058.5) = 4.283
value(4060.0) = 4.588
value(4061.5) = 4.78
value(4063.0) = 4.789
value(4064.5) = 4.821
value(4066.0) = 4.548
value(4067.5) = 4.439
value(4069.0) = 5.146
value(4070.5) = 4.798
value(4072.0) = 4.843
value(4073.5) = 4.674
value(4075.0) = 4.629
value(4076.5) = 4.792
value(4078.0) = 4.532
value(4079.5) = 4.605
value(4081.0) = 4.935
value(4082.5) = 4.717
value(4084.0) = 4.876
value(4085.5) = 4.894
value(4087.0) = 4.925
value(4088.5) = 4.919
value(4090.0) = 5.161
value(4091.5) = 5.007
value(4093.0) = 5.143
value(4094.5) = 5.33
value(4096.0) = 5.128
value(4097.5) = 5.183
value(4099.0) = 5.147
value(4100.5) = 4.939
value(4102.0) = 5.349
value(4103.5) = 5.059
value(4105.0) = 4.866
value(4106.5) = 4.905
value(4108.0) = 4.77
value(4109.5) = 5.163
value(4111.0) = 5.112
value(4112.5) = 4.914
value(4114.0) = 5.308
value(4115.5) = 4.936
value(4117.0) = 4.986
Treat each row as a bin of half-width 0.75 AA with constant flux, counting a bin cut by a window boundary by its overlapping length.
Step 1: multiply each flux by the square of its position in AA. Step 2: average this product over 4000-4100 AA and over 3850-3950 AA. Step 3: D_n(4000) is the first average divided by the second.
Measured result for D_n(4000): 0.96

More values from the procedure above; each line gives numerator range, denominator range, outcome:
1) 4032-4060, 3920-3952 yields 0.99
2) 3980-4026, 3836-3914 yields 0.93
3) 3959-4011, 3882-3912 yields 0.96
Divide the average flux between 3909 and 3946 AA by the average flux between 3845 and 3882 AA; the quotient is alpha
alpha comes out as 0.88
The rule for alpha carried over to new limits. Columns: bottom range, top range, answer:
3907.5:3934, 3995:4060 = 0.92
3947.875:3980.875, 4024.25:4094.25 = 0.93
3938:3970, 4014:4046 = 0.91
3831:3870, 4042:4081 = 0.84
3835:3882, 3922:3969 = 0.90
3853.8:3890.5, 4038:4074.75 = 0.82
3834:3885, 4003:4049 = 0.84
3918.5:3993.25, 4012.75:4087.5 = 0.94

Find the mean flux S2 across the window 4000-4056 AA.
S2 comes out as 4.66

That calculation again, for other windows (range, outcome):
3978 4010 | 4.89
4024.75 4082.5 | 4.64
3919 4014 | 4.93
